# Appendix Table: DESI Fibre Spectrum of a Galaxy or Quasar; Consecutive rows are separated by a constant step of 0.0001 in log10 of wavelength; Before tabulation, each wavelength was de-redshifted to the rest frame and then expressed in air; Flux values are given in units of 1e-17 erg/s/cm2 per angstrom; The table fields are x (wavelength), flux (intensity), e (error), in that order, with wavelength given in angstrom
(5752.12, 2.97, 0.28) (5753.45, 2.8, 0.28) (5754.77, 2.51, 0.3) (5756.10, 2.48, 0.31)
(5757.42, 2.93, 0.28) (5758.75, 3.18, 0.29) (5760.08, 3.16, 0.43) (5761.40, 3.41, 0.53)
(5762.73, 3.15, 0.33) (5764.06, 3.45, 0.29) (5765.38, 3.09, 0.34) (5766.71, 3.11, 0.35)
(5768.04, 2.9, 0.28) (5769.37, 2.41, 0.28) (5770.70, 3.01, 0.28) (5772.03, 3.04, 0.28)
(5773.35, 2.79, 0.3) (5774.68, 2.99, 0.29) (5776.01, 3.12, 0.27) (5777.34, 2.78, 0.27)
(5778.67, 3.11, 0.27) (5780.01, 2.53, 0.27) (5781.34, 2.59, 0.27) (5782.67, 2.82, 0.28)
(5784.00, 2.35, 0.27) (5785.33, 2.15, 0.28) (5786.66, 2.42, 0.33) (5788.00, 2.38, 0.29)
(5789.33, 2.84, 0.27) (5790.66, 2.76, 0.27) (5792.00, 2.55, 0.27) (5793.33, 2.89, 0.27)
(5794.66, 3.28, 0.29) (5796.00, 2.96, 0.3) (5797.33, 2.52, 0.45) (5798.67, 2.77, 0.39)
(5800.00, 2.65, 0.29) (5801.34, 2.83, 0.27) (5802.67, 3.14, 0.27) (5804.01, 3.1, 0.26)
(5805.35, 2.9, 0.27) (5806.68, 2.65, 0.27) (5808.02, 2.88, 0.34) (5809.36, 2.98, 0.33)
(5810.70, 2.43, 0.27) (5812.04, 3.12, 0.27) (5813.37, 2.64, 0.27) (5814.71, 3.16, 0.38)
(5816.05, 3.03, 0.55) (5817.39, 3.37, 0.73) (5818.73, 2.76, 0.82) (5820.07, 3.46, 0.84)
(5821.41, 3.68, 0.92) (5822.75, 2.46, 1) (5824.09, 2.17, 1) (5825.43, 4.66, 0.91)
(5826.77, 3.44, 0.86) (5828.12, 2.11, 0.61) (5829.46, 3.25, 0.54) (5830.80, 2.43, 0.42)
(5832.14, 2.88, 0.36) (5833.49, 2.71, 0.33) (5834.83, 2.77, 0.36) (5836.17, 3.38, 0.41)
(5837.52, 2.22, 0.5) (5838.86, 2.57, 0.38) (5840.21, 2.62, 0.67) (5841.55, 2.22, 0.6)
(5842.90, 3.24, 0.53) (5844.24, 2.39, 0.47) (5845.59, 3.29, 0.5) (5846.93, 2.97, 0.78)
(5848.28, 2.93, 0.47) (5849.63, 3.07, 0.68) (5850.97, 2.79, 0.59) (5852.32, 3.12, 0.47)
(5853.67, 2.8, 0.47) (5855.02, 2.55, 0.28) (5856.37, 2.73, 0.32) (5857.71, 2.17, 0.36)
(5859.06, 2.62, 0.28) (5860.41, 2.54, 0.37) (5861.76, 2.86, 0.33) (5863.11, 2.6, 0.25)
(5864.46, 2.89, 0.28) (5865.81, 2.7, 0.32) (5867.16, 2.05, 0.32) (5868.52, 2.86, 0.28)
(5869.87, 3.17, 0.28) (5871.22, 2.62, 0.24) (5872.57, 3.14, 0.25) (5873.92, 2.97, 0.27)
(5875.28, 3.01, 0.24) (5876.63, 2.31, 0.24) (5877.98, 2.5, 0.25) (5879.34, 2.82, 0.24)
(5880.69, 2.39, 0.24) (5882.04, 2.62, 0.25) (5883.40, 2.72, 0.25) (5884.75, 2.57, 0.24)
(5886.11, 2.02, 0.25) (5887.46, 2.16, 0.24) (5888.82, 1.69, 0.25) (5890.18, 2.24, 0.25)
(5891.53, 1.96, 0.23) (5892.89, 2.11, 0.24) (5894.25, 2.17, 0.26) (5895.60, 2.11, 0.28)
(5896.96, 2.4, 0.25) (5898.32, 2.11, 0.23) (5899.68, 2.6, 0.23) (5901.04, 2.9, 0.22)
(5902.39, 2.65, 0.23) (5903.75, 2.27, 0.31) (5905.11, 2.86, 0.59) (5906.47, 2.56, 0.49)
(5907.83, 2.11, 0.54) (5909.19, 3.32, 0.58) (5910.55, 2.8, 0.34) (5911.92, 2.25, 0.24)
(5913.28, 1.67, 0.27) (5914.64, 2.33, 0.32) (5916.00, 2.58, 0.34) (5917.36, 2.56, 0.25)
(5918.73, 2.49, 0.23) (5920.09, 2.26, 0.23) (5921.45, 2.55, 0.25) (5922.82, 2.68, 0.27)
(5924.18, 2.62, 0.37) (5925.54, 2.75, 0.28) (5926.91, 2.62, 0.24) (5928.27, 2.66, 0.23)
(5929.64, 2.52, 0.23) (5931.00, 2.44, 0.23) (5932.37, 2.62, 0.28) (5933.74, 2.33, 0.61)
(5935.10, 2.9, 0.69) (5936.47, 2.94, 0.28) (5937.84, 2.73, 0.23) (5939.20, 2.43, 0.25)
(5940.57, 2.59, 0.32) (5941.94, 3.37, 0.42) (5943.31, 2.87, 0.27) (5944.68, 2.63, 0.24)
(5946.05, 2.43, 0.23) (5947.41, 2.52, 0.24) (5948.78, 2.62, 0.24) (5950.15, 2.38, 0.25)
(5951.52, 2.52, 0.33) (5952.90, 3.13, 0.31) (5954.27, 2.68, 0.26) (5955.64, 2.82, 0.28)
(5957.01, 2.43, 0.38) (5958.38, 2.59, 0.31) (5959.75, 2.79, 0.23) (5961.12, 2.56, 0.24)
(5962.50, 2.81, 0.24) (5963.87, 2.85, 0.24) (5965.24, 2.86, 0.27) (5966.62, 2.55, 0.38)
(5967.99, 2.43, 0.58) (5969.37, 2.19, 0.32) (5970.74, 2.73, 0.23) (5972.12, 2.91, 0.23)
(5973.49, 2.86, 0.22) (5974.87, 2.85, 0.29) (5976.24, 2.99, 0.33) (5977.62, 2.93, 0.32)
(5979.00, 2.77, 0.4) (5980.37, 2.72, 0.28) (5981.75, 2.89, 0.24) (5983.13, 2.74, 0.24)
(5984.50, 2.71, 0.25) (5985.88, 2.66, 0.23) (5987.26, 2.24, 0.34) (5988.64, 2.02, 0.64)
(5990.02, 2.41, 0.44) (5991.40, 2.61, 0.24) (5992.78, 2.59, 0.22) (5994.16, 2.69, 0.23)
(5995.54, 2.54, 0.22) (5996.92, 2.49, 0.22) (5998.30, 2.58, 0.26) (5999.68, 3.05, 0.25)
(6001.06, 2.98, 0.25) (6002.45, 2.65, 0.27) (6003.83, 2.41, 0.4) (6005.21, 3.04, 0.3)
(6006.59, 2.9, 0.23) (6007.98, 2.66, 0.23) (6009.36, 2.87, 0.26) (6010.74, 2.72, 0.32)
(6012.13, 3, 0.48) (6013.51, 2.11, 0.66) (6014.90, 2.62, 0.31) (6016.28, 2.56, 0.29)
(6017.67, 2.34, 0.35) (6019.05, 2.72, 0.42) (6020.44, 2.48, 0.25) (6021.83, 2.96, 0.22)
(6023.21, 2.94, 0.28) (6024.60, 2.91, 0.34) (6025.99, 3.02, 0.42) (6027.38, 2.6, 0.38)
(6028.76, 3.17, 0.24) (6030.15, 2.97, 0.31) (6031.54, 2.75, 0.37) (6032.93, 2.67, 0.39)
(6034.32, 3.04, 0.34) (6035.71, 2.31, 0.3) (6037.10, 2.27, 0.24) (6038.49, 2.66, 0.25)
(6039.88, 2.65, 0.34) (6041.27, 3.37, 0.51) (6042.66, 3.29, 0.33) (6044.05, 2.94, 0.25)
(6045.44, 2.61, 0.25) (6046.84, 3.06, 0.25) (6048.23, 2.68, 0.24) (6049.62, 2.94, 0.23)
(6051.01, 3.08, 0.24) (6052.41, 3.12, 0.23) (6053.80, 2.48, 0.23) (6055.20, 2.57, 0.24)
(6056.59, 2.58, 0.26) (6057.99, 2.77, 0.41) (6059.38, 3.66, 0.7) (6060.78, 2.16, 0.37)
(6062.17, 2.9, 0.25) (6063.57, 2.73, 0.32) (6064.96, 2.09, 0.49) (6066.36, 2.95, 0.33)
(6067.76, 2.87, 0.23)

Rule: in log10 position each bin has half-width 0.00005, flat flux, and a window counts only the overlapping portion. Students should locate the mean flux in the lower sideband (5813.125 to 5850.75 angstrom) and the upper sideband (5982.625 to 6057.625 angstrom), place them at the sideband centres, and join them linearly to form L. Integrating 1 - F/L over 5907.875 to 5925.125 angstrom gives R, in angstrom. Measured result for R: 2.0 angstrom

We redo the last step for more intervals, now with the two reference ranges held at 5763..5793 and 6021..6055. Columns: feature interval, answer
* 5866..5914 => 5.70 angstrom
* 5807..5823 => -1.19 angstrom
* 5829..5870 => 0.84 angstrom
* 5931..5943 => 0.42 angstrom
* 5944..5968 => 1.51 angstrom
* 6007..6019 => 0.93 angstrom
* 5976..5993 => 1.24 angstrom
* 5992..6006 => 0.67 angstrom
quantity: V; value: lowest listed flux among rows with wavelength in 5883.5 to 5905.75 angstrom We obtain 1.69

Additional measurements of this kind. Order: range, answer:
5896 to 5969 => 1.67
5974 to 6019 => 2.02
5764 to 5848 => 2.11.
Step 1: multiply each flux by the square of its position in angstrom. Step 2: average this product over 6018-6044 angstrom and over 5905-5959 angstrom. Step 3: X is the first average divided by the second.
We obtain 1.1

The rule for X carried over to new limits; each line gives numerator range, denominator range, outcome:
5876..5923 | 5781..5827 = 0.86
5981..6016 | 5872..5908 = 1.12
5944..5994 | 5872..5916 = 1.11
